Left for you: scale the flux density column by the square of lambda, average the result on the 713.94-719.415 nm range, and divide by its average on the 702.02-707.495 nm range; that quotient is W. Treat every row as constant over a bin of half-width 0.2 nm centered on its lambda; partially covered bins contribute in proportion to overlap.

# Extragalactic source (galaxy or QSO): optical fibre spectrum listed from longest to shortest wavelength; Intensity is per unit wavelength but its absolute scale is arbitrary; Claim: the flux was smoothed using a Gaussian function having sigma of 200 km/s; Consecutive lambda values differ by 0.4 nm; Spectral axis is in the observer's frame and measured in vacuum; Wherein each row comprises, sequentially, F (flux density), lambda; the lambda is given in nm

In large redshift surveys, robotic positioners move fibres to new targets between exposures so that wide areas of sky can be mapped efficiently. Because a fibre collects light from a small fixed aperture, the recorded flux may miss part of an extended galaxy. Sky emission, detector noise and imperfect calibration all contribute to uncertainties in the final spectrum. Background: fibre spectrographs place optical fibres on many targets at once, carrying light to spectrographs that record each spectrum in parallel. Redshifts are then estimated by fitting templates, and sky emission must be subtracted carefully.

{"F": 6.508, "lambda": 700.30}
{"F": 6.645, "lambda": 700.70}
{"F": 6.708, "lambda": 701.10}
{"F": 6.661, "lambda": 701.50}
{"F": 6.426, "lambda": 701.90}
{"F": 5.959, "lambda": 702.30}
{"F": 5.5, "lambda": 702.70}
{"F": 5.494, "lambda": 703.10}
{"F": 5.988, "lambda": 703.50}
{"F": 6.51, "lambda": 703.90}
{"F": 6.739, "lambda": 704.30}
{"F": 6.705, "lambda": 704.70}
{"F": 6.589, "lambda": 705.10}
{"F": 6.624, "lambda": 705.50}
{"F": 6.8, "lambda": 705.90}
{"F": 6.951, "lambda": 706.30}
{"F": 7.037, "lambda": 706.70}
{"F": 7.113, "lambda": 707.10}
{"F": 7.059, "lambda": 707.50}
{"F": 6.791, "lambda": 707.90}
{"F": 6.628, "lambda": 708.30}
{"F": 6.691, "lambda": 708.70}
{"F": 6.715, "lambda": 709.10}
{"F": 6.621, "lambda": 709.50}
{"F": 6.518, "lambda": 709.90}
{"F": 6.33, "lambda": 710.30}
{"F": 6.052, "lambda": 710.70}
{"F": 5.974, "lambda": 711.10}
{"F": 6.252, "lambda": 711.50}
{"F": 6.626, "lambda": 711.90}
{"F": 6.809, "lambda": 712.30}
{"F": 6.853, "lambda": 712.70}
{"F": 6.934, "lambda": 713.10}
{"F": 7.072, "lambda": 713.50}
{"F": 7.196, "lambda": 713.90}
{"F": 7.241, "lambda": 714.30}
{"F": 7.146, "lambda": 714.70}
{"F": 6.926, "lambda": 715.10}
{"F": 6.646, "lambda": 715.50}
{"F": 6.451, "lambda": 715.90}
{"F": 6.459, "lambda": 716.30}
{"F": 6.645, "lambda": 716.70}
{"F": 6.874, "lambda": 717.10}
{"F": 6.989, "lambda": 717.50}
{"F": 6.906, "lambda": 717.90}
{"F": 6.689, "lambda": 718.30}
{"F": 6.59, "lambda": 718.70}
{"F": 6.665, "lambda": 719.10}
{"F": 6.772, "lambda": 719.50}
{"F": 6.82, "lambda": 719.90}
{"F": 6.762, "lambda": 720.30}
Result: 1.08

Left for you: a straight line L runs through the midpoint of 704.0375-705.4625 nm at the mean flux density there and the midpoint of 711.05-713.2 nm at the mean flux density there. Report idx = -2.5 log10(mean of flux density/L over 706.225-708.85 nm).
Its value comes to -0.04 mag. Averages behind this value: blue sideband 6.66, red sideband 6.6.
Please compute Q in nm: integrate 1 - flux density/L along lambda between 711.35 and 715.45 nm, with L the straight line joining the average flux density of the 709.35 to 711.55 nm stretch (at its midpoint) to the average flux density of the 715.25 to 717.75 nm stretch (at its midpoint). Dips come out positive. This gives -0.27 nm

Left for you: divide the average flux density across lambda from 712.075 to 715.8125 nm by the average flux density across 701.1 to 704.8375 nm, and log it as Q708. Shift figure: 1.12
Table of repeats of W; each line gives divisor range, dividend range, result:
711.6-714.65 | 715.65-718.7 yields 0.98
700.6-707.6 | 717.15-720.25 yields 1.08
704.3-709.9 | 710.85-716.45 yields 1.01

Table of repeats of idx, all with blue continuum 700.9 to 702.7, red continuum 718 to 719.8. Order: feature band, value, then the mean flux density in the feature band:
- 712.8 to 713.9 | -0.07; 7.02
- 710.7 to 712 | 0.05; 6.22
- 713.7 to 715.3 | -0.08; 7.13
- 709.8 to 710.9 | 0.04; 6.28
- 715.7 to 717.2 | 0.01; 6.59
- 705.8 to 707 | -0.08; 6.96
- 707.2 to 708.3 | -0.07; 6.89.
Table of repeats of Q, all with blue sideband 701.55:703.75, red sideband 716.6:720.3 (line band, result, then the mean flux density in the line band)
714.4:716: -0.058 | 6.84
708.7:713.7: -0.137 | 6.57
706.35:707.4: -0.152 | 7.06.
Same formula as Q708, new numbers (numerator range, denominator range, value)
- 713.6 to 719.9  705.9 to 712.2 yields 1.03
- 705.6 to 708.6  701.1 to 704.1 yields 1.13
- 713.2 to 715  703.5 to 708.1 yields 1.05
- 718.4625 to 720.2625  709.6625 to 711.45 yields 1.08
